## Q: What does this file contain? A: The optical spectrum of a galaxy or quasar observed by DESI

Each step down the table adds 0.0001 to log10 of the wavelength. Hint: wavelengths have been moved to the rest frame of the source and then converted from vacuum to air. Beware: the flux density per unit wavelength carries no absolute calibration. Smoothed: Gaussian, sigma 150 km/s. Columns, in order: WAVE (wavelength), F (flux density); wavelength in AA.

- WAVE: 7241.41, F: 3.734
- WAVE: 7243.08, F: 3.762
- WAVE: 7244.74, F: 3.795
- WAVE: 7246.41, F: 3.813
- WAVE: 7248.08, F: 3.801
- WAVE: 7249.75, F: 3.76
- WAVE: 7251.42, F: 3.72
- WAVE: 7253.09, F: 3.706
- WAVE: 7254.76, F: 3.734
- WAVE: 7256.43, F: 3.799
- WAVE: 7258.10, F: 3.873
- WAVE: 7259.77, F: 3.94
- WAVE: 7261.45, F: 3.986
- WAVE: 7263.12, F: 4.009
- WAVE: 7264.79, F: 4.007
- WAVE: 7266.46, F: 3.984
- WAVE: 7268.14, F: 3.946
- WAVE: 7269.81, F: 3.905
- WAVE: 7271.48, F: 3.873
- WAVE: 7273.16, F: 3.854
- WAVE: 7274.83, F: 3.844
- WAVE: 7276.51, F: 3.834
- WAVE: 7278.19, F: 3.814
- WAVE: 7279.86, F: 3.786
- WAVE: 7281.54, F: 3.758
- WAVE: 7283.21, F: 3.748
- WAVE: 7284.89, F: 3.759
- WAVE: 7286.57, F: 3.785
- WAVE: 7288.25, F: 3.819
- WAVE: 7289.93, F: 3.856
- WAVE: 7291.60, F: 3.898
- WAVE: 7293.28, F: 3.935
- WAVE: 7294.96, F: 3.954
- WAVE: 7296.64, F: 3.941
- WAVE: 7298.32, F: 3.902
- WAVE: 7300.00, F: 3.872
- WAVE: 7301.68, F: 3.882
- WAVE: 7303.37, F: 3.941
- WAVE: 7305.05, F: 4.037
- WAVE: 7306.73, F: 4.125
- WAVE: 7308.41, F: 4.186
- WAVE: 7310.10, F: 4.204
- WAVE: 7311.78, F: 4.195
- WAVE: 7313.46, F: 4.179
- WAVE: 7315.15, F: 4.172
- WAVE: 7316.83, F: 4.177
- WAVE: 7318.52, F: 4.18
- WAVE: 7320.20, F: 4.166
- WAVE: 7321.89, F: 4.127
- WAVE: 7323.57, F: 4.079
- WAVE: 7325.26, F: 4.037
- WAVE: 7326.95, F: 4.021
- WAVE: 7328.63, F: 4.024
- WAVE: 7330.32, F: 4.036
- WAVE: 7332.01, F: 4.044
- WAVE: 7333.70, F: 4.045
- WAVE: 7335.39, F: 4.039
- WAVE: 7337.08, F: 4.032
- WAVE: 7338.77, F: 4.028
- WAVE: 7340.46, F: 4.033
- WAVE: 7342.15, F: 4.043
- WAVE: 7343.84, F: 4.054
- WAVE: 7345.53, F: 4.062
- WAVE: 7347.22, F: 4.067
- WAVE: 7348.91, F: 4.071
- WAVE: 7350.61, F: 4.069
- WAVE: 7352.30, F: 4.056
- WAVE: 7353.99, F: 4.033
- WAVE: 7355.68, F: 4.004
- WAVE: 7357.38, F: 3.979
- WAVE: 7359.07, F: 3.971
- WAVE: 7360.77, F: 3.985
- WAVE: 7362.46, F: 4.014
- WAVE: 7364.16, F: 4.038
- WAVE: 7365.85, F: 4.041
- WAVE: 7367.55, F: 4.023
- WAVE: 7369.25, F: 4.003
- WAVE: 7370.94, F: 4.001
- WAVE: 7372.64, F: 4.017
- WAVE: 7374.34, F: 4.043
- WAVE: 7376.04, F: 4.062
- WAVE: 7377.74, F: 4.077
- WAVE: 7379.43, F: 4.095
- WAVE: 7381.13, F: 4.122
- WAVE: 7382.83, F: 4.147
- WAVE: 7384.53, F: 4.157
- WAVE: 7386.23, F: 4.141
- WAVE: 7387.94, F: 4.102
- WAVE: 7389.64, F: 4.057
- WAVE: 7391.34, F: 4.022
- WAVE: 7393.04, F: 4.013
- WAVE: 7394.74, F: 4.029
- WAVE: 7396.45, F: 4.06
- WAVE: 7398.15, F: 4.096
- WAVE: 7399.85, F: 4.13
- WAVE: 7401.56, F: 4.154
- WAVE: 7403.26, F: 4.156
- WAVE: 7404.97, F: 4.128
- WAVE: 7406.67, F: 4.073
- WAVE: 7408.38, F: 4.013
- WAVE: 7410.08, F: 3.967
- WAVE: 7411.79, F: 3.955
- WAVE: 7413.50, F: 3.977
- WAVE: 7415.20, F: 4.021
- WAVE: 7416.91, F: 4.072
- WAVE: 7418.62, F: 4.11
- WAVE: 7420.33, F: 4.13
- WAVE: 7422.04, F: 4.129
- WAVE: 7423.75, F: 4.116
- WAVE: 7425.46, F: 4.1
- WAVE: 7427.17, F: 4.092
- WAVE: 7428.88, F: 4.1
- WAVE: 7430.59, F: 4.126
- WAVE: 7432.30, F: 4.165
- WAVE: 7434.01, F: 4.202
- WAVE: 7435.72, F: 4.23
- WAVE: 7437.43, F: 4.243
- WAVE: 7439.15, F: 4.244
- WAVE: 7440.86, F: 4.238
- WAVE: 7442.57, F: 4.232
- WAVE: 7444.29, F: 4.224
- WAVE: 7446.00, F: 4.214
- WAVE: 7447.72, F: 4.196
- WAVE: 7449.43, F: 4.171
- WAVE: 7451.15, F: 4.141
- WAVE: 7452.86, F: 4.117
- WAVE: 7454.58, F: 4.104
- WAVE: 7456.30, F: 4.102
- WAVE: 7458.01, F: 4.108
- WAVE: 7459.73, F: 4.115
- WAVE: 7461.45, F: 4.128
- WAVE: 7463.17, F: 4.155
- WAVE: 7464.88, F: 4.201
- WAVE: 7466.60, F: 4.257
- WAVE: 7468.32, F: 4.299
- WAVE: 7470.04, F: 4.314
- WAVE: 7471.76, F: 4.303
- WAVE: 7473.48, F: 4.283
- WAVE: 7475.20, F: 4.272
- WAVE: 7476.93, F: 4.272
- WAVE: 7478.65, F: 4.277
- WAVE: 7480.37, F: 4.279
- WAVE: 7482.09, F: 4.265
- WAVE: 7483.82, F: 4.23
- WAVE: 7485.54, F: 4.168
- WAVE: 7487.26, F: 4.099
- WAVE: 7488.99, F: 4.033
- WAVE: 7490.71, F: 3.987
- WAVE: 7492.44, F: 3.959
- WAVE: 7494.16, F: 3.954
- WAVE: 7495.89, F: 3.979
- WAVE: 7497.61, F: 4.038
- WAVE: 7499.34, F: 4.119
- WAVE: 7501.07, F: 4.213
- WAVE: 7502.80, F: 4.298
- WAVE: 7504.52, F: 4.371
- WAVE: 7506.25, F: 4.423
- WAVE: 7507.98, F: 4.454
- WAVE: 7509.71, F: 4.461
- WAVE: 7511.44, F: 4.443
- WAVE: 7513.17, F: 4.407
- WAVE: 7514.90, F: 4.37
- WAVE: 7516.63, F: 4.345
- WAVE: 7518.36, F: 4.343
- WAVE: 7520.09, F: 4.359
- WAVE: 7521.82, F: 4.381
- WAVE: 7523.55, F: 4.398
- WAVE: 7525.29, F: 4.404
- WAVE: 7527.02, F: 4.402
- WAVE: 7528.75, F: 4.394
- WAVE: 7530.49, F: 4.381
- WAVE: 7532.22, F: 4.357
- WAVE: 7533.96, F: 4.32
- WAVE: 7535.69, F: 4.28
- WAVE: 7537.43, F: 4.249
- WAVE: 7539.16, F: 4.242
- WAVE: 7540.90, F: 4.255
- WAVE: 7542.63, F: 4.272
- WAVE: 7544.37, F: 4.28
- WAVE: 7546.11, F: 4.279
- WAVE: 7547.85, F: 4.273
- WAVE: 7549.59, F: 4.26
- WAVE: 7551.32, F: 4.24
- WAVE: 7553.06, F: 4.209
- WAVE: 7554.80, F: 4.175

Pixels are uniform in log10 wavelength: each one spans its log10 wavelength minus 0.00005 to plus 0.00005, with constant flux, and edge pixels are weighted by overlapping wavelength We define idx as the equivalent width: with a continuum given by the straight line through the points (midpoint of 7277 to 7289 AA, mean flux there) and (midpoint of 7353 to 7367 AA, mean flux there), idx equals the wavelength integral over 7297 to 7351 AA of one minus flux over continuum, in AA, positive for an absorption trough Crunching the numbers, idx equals -2.3 AA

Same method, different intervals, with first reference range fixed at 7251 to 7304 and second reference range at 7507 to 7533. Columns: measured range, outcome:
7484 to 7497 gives 0.9 AA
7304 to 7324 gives -1.0 AA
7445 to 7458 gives 0.3 AA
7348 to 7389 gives 0.1 AA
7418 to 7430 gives 0.2 AA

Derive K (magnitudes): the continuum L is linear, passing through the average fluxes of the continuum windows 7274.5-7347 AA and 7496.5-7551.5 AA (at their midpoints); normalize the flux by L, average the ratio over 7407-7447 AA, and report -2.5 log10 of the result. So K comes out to 0.01 mag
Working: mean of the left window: 3.99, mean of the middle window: 4.13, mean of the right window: 4.32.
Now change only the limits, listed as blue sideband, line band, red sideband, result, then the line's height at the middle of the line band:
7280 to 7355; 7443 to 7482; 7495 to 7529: 0.011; 4.25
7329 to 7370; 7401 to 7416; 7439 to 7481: 0.020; 4.13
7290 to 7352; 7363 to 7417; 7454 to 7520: 0.016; 4.12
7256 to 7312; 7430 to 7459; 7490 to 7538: -0.001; 4.18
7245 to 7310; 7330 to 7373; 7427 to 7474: -0.005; 4.01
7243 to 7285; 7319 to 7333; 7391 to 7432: -0.035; 3.94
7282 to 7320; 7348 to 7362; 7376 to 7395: 0.009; 4.05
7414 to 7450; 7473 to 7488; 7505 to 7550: 0.004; 4.25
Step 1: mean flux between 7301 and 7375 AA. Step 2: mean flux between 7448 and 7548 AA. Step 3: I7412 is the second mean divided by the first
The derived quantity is 1.0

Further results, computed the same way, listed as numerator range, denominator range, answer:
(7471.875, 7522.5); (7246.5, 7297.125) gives 1.10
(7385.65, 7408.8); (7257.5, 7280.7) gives 1.05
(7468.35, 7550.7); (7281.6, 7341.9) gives 1.07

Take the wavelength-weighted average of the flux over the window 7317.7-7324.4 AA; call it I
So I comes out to 4.14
